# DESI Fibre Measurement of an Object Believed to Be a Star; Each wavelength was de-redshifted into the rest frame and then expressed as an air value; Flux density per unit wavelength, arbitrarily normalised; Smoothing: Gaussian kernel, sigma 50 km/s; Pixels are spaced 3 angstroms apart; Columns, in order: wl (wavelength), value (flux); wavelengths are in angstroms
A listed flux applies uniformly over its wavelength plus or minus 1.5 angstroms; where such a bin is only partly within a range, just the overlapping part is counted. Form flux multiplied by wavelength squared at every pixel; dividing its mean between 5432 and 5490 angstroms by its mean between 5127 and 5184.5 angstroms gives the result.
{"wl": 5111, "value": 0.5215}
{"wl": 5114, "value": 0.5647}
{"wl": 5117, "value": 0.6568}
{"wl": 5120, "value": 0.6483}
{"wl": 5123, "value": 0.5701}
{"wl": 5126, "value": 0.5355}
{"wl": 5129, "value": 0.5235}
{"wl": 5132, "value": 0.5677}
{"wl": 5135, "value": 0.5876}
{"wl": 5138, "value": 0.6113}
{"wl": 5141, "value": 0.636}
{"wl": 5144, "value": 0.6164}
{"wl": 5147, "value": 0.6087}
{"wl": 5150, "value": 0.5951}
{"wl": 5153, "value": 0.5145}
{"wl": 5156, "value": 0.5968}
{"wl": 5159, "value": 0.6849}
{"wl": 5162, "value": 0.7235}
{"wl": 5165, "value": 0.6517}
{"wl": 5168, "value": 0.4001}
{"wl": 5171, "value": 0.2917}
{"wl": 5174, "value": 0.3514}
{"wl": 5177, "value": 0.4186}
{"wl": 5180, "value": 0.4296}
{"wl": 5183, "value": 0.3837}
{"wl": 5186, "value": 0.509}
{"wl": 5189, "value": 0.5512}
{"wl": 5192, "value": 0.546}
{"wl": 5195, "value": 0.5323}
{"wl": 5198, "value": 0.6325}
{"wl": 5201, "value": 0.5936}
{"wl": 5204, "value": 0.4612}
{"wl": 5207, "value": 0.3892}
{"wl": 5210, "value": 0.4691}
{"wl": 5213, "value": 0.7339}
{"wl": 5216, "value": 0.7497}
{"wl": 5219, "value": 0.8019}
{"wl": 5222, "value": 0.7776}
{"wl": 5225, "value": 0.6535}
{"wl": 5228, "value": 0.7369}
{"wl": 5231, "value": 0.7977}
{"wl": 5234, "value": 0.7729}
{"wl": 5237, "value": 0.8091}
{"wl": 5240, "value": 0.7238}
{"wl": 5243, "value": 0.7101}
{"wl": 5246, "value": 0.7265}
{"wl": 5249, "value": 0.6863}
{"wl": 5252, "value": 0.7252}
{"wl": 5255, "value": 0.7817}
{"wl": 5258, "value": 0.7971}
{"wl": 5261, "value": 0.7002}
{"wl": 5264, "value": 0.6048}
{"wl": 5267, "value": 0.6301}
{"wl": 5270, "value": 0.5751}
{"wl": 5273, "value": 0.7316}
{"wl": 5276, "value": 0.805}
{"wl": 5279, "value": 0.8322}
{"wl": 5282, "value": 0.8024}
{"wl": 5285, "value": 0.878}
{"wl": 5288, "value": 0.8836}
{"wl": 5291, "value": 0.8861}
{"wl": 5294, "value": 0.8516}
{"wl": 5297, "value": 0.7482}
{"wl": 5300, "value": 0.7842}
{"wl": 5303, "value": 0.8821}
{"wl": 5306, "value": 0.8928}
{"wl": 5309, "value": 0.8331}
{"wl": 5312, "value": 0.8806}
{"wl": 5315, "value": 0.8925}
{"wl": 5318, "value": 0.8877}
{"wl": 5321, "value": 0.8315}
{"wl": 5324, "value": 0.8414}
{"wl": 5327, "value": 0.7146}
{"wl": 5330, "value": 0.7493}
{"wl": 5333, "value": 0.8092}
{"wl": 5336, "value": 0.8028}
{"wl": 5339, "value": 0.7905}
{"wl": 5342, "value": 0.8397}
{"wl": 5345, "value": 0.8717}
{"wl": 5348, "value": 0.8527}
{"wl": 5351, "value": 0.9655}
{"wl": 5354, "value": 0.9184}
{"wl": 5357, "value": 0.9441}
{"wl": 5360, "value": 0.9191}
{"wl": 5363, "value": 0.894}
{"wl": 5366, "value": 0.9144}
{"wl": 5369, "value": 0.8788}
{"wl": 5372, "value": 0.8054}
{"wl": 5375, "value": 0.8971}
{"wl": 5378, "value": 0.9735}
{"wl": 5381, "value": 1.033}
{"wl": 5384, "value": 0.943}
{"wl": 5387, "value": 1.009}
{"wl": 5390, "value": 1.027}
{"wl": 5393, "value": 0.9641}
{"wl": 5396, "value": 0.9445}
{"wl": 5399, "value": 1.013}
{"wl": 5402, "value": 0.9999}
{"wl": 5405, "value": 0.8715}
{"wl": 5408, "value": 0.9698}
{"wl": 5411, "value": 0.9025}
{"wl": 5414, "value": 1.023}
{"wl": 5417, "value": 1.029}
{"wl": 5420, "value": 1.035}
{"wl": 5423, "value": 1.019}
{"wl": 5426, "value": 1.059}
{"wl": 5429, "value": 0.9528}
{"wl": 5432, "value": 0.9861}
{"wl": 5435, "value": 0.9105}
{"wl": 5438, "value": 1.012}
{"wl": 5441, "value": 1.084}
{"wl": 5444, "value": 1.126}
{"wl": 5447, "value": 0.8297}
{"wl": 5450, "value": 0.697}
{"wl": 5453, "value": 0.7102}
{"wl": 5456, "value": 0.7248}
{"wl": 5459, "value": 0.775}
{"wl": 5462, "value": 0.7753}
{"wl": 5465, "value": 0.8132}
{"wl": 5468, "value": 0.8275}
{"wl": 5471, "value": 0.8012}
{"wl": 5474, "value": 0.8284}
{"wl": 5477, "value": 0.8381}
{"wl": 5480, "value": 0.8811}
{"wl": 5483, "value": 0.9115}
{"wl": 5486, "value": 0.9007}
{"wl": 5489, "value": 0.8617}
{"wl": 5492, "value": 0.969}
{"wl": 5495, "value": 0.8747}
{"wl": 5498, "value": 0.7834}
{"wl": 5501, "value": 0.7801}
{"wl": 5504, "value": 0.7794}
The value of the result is 1.80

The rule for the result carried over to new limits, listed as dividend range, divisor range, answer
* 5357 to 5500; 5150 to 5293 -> 1.52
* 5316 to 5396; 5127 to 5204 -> 1.77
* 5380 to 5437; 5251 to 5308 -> 1.32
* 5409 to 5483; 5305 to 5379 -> 1.09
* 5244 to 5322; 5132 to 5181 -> 1.52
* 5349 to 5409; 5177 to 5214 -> 1.97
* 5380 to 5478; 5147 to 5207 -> 1.96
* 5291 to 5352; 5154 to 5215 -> 1.70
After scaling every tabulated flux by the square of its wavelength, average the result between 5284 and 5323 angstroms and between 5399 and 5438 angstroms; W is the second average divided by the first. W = 1.20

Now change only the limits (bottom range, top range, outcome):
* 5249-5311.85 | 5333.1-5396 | 1.20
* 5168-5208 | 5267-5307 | 1.79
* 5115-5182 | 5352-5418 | 1.87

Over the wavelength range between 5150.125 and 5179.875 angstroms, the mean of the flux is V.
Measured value 0.515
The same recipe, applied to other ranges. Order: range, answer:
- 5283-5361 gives 0.851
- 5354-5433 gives 0.961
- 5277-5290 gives 0.849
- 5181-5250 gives 0.639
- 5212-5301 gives 0.757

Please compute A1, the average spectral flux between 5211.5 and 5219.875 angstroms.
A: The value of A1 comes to 0.759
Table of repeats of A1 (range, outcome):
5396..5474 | 0.917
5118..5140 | 0.581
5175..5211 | 0.491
